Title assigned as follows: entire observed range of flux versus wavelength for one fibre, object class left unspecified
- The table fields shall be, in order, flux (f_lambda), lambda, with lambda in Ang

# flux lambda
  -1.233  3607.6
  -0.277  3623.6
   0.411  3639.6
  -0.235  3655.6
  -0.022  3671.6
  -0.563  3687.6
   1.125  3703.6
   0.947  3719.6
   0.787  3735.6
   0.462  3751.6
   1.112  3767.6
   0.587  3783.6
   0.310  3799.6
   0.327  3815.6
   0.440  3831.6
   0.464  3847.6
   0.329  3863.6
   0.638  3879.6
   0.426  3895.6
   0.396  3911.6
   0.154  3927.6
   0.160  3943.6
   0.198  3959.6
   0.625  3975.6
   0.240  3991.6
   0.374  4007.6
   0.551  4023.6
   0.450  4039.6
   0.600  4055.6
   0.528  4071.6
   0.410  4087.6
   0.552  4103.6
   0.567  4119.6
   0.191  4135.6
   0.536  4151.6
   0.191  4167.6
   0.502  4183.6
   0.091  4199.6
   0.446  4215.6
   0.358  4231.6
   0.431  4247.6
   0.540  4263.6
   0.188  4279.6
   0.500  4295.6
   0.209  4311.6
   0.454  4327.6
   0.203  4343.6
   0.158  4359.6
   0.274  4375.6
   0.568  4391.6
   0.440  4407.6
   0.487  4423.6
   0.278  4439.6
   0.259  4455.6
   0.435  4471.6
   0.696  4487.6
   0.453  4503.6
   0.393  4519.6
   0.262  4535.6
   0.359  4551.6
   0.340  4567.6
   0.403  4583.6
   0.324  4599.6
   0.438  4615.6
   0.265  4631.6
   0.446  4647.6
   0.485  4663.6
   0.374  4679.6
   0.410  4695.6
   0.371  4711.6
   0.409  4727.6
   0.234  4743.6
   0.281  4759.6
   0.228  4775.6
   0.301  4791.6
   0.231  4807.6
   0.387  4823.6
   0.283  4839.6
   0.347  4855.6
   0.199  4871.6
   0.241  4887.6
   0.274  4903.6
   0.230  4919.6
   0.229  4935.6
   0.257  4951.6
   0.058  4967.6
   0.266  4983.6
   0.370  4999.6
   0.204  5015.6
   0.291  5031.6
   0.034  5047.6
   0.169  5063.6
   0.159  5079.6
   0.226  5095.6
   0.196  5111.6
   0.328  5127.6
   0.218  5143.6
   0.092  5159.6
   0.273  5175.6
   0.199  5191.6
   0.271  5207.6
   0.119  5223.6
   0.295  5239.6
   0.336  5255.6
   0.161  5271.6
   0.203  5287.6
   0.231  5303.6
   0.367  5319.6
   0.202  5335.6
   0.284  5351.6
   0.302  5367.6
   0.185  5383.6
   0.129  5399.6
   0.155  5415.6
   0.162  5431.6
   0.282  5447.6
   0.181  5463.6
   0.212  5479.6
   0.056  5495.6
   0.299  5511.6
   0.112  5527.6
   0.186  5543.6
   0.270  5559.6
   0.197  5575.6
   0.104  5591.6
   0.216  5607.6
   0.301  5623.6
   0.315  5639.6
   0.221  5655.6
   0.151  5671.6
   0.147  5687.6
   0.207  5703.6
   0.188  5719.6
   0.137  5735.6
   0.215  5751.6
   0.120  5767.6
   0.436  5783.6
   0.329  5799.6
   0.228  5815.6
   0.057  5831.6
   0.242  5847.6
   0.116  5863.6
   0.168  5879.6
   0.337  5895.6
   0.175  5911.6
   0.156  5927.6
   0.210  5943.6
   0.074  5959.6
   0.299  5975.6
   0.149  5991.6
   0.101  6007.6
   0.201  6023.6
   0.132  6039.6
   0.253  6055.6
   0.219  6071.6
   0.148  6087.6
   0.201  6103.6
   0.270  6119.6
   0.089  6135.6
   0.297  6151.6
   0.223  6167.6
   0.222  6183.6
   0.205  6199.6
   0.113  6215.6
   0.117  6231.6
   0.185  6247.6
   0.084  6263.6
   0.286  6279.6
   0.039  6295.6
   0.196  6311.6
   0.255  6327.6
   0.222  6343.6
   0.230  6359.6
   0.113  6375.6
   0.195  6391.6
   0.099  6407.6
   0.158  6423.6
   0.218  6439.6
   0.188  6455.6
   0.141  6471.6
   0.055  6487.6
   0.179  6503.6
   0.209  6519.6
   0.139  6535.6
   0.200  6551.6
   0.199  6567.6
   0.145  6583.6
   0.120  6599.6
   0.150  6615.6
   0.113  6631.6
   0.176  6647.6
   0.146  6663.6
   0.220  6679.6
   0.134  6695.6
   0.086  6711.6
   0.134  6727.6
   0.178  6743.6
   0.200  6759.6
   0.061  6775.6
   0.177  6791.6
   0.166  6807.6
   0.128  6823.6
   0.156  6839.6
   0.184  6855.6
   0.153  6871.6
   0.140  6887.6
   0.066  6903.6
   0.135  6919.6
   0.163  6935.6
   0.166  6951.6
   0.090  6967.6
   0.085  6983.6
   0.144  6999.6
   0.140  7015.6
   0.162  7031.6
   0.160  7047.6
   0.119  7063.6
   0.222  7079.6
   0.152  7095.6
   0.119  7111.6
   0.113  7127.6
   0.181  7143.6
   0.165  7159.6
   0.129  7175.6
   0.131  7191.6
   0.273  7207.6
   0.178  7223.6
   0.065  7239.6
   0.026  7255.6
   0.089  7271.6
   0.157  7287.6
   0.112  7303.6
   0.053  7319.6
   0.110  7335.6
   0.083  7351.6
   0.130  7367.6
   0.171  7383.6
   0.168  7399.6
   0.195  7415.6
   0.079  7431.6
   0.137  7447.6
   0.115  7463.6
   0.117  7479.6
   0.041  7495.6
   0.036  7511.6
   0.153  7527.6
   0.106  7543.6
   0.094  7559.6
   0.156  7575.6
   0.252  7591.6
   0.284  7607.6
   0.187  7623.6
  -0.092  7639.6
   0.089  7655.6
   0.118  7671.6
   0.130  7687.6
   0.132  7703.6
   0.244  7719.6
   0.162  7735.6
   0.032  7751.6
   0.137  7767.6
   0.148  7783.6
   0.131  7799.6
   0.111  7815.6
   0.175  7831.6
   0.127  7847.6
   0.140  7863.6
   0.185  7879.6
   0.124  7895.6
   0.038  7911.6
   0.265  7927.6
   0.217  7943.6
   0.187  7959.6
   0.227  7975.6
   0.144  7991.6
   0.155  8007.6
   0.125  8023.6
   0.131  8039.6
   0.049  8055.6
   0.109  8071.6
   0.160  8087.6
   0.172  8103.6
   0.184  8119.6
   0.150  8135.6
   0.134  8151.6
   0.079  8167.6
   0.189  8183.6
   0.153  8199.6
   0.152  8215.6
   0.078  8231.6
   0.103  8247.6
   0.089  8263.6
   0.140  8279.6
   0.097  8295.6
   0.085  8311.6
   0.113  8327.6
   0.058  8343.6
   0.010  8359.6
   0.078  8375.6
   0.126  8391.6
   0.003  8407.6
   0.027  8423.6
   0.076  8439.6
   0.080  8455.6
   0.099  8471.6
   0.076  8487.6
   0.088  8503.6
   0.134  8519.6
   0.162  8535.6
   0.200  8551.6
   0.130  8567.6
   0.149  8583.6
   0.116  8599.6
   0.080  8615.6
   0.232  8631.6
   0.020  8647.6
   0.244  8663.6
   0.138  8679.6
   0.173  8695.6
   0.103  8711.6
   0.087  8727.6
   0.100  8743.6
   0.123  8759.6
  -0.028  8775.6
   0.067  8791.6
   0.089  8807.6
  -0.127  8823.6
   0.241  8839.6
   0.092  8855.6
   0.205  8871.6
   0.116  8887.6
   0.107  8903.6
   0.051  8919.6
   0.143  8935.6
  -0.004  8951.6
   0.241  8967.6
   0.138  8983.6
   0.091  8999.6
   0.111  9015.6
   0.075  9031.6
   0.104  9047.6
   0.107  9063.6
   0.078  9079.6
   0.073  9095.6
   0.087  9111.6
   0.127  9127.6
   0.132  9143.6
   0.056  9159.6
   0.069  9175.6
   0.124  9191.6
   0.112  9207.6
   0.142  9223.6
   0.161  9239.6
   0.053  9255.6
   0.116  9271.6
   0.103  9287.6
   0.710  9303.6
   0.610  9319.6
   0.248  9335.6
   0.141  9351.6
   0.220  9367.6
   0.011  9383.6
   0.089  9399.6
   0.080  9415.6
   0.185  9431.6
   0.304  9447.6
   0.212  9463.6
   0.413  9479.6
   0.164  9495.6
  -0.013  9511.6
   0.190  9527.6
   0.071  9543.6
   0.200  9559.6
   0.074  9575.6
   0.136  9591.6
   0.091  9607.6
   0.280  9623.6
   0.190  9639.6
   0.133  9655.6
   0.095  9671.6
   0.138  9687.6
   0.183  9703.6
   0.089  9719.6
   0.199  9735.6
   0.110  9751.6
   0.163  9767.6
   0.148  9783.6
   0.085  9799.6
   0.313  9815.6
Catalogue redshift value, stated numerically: 1.496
